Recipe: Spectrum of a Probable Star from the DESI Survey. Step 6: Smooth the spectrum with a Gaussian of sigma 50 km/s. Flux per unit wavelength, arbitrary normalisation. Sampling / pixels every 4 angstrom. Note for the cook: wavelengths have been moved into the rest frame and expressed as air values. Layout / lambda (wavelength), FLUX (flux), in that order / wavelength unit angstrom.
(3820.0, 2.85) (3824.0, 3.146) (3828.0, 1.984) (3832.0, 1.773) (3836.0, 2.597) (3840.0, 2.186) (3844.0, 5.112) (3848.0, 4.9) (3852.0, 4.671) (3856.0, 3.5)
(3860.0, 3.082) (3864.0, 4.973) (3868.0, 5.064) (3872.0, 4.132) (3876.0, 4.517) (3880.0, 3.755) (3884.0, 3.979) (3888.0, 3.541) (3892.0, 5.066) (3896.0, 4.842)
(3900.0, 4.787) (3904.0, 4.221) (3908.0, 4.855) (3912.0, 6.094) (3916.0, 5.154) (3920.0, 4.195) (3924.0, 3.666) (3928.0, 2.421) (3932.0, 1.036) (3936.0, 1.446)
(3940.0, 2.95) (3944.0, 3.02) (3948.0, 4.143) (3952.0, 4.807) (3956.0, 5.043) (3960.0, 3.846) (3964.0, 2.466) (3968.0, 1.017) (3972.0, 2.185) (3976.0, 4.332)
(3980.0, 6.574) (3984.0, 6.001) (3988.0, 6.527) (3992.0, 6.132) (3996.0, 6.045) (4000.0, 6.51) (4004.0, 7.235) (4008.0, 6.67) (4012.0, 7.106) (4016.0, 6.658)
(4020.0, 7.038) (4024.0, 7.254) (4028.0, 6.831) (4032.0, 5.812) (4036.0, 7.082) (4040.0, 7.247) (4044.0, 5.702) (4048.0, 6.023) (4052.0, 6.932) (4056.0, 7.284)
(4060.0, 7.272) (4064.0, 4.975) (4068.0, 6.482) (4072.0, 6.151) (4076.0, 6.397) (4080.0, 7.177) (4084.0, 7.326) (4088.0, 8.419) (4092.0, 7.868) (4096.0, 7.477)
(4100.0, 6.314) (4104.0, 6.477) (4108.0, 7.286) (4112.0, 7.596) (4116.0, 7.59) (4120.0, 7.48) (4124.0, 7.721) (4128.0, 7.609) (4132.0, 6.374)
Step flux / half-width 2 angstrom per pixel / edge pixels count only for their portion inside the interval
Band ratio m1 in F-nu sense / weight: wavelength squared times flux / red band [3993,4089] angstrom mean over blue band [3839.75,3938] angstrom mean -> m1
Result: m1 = 1.78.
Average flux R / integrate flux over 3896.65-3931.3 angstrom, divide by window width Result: 4.31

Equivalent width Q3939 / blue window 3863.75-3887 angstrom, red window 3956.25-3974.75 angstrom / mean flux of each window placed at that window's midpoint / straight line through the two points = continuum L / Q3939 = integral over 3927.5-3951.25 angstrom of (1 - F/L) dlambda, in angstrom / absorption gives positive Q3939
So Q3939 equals 3.8 angstrom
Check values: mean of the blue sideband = 4.32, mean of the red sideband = 2.71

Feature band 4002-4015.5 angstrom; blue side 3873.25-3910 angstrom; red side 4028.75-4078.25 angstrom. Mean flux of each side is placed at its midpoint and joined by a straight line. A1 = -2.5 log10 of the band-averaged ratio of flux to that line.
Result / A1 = -0.18 mag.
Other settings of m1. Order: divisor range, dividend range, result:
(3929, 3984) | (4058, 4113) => 2.18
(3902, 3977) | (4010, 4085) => 2.01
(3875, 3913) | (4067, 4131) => 1.76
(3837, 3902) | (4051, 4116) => 1.84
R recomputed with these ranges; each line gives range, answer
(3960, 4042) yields 5.79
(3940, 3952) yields 3.68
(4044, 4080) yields 6.44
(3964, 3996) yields 4.63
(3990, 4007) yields 6.49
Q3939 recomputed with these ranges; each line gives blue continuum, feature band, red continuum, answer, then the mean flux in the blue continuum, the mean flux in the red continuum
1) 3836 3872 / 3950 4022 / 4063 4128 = 5.5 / 4.09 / 7.1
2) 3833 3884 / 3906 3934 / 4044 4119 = 5.0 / 3.99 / 6.92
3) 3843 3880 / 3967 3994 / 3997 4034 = 6.3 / 4.38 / 6.77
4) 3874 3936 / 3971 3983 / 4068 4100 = 1.4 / 4.05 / 7.15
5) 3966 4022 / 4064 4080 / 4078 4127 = 1.5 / 5.72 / 7.4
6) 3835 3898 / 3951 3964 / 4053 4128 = 2.7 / 4.14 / 7.08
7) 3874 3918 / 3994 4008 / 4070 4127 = -1.5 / 4.62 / 7.24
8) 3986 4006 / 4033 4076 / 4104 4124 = 2.8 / 6.49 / 7.41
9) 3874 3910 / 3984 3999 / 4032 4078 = -1.5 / 4.4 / 6.47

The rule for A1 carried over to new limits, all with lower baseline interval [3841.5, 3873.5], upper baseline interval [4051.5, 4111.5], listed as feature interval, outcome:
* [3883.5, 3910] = 0.08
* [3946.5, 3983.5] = 0.39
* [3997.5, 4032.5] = -0.11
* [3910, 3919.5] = -0.07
